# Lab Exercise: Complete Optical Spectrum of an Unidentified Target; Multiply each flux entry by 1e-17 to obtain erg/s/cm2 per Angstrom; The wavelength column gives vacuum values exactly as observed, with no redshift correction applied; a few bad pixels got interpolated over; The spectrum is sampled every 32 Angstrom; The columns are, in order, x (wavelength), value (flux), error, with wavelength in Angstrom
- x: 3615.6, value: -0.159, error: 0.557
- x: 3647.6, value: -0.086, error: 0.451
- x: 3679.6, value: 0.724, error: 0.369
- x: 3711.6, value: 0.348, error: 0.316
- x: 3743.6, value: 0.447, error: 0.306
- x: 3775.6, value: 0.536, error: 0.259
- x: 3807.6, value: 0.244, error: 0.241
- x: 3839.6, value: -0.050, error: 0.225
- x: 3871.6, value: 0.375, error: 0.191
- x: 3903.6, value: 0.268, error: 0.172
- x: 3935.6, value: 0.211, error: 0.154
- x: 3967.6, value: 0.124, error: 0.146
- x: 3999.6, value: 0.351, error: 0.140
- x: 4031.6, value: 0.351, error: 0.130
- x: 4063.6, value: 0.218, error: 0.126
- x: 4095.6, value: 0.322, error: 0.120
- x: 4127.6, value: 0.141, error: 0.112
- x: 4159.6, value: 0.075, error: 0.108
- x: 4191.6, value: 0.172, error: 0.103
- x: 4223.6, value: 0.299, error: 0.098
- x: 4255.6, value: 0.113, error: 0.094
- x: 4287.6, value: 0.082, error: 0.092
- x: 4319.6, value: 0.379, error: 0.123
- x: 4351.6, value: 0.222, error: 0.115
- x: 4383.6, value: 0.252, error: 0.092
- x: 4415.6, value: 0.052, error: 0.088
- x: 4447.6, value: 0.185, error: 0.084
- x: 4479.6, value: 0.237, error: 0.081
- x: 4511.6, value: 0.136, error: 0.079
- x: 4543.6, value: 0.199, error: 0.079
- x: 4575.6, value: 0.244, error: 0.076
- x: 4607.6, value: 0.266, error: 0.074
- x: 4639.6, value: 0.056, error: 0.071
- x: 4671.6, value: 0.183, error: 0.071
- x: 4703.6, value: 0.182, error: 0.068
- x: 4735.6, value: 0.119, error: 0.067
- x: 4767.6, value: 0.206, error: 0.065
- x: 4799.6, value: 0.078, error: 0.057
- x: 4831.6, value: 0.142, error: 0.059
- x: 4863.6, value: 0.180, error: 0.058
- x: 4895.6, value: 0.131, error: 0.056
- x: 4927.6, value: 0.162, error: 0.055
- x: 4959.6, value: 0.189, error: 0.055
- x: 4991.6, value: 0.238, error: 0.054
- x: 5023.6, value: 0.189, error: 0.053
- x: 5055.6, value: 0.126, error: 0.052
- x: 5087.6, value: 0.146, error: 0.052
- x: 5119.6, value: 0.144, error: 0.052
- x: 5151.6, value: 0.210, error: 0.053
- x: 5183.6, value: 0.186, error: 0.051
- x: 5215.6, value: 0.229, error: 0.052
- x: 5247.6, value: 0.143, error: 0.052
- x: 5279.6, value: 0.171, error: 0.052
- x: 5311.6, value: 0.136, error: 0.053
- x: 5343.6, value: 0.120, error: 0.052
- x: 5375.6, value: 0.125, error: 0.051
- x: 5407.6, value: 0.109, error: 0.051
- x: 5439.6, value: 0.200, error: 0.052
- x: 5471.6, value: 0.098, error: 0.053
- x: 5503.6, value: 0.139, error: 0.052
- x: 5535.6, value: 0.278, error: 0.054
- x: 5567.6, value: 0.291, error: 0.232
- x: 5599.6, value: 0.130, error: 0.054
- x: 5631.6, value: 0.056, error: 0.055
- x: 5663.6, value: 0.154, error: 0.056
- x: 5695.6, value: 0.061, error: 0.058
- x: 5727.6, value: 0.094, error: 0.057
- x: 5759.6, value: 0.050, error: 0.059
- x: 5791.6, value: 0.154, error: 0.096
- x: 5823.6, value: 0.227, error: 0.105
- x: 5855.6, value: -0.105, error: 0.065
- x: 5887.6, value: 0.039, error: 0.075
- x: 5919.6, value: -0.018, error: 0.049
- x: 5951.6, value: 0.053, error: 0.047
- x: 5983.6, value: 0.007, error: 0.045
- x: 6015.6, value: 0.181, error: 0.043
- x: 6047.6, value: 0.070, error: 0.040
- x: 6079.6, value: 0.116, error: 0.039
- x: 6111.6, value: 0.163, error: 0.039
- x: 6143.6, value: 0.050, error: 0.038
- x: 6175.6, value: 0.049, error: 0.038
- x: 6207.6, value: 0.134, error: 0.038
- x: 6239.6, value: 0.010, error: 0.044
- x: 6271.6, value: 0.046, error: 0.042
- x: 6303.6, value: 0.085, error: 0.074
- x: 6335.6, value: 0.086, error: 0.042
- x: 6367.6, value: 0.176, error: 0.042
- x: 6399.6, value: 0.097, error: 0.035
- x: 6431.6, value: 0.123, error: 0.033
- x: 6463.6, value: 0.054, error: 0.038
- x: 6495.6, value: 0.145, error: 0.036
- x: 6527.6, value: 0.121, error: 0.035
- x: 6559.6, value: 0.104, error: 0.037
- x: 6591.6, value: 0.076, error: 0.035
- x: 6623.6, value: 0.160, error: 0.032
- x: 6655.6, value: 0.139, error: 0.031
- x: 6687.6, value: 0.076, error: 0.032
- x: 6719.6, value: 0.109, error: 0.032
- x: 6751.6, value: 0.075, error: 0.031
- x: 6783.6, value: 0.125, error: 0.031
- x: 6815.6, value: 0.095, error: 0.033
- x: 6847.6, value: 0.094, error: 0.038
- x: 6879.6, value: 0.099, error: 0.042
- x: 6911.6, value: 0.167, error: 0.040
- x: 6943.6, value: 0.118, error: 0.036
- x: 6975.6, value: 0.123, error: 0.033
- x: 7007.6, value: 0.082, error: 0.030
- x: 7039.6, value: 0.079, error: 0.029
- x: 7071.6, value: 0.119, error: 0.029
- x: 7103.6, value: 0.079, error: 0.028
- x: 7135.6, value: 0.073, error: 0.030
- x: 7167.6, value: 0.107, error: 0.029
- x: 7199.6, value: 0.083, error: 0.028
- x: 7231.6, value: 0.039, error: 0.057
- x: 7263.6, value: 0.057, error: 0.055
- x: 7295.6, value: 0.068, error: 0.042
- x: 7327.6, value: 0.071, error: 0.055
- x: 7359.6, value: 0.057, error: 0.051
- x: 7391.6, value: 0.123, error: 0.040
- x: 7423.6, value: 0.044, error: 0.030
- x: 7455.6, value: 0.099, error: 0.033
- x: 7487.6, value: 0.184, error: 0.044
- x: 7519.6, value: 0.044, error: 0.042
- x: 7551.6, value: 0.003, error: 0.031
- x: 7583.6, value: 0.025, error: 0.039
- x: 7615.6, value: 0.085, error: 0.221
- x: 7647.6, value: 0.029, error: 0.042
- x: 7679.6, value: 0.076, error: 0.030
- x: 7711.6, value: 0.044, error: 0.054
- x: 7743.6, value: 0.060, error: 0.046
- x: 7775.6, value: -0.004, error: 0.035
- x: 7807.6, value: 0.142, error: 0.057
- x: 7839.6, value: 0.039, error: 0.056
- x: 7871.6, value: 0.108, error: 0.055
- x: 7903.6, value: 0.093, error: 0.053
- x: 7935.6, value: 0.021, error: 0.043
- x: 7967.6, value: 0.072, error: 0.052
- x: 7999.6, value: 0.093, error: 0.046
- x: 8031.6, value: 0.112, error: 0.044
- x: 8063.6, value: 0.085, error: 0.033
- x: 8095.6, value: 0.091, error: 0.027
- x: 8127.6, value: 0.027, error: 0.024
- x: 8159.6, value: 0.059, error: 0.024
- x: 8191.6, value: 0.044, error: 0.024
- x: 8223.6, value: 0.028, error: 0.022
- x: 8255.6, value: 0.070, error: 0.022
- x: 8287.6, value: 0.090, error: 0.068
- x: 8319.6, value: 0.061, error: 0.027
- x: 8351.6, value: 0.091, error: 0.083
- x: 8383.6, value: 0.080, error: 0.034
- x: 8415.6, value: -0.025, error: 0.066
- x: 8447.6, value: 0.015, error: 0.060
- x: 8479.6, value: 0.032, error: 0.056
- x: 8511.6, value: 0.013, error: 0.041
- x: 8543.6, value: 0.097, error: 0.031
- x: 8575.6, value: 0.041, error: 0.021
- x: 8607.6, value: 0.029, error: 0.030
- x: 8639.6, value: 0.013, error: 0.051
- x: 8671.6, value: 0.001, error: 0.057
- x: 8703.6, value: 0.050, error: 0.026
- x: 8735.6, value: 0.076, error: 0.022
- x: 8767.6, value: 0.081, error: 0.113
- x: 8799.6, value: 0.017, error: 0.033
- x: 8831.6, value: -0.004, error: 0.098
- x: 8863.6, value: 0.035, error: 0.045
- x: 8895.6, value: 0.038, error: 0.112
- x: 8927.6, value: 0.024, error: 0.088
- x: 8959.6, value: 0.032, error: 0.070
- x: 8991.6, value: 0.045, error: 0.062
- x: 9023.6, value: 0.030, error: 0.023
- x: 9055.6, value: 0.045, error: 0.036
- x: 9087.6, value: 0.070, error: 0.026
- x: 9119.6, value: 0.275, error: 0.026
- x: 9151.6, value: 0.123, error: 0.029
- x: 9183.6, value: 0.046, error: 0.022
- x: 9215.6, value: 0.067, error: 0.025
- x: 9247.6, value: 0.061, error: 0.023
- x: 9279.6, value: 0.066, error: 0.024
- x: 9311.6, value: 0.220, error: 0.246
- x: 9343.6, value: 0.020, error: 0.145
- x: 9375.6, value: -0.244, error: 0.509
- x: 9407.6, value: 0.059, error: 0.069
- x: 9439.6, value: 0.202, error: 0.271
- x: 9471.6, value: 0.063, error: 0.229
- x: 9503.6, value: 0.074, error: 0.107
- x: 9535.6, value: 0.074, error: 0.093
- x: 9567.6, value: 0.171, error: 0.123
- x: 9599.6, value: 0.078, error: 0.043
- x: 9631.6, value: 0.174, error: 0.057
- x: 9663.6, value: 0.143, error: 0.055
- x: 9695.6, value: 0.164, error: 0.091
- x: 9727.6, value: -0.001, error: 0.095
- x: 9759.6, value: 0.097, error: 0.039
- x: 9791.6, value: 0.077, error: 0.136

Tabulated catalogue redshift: 1.449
